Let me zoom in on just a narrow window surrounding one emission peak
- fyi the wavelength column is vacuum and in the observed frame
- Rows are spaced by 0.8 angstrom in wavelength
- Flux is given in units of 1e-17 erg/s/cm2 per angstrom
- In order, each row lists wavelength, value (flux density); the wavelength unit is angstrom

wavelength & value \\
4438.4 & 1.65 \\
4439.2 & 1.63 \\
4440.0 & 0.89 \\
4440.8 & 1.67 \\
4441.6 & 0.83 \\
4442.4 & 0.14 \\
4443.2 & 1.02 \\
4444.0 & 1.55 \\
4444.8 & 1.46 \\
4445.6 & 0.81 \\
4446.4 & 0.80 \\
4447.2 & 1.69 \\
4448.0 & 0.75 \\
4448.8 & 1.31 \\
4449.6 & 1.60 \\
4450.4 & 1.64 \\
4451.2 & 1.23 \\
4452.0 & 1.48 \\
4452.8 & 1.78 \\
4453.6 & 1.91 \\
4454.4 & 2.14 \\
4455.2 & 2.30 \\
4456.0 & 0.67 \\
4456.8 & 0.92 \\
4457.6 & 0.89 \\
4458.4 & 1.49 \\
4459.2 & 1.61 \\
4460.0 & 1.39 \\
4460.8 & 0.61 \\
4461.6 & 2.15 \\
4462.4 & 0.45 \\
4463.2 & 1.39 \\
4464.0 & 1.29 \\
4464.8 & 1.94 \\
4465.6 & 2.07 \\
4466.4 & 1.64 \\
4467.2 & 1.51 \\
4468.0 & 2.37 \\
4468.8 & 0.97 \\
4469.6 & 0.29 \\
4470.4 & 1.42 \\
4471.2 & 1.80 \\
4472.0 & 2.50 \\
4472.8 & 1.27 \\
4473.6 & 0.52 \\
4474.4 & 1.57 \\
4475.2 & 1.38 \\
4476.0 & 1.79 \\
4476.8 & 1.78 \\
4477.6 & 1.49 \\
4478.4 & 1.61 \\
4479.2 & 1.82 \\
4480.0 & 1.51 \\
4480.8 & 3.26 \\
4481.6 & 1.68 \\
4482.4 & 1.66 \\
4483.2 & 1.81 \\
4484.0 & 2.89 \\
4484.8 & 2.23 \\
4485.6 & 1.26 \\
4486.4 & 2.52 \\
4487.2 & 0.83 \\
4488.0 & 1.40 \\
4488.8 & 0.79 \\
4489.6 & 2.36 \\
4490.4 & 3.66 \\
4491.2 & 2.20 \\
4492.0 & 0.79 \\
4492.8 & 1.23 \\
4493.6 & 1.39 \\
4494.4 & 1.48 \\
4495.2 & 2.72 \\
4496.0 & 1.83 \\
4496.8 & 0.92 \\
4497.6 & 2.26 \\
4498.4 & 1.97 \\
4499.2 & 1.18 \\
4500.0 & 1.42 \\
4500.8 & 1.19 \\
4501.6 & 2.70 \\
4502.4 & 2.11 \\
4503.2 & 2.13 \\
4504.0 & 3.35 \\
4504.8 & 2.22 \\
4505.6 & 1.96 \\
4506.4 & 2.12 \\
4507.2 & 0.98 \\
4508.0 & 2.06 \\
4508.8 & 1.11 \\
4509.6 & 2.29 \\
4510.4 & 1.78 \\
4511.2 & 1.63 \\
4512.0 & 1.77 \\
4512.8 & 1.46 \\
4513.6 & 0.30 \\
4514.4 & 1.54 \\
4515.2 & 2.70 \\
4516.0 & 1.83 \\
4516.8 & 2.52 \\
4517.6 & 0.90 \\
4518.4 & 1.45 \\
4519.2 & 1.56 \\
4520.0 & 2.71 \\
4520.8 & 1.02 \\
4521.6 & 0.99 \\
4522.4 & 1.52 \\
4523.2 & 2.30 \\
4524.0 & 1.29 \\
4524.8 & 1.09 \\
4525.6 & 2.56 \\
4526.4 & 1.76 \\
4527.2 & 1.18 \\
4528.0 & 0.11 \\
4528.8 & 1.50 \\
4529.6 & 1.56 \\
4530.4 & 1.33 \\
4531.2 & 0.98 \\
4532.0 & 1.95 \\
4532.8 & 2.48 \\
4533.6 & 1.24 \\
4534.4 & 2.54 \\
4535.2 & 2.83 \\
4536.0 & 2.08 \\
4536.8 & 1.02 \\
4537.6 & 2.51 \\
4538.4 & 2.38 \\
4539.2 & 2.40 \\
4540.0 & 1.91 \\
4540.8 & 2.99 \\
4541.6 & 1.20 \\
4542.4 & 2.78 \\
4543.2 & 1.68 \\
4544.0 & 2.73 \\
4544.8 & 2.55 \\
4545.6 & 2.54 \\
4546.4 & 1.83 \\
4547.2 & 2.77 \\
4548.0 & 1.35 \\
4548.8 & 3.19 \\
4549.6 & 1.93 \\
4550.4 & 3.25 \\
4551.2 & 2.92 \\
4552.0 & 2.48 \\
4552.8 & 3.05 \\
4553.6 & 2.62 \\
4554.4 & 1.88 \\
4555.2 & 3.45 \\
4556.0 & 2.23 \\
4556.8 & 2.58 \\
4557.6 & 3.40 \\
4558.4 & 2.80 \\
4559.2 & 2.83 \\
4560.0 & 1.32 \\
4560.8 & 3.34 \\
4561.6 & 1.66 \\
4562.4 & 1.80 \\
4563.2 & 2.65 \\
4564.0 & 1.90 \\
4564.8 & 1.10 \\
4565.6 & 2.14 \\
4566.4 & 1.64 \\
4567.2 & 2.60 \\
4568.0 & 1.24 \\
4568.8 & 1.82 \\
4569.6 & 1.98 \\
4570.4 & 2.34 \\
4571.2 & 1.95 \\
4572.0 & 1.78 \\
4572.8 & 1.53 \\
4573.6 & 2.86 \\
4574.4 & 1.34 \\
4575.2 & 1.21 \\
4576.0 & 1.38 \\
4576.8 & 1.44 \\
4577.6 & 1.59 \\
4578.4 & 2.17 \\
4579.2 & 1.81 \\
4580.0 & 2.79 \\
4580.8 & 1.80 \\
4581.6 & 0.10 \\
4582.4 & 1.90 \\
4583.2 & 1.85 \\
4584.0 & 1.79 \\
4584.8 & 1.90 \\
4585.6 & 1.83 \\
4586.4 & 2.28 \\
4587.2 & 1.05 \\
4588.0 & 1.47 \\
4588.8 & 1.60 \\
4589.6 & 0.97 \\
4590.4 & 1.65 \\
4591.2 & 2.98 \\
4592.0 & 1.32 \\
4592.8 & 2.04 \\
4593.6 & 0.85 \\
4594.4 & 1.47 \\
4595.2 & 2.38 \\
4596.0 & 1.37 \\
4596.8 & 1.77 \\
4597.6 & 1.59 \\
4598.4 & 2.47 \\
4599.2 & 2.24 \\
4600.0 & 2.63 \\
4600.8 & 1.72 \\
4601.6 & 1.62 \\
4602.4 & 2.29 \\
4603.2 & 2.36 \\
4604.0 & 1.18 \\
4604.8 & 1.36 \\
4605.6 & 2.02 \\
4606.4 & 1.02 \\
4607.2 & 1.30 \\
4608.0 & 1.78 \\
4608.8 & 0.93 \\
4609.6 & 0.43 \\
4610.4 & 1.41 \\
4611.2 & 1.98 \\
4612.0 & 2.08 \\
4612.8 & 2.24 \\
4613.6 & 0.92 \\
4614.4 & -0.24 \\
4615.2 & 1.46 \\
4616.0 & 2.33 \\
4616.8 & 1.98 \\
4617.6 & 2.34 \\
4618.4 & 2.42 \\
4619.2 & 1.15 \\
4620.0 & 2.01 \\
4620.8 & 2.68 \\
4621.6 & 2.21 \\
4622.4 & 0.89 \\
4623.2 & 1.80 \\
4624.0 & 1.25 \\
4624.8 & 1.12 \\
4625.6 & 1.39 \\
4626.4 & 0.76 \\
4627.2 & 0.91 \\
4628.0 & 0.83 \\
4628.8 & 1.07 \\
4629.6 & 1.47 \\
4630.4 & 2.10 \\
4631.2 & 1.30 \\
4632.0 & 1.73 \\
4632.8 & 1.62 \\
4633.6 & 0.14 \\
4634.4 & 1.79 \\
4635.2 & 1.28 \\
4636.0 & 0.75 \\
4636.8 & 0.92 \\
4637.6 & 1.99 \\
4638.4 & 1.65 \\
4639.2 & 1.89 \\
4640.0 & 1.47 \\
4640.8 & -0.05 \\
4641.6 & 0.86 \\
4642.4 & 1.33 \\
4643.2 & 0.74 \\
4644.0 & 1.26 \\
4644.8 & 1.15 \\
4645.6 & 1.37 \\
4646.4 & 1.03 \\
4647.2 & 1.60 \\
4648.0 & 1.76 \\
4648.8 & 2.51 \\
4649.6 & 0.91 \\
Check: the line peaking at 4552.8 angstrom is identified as C III] 1909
